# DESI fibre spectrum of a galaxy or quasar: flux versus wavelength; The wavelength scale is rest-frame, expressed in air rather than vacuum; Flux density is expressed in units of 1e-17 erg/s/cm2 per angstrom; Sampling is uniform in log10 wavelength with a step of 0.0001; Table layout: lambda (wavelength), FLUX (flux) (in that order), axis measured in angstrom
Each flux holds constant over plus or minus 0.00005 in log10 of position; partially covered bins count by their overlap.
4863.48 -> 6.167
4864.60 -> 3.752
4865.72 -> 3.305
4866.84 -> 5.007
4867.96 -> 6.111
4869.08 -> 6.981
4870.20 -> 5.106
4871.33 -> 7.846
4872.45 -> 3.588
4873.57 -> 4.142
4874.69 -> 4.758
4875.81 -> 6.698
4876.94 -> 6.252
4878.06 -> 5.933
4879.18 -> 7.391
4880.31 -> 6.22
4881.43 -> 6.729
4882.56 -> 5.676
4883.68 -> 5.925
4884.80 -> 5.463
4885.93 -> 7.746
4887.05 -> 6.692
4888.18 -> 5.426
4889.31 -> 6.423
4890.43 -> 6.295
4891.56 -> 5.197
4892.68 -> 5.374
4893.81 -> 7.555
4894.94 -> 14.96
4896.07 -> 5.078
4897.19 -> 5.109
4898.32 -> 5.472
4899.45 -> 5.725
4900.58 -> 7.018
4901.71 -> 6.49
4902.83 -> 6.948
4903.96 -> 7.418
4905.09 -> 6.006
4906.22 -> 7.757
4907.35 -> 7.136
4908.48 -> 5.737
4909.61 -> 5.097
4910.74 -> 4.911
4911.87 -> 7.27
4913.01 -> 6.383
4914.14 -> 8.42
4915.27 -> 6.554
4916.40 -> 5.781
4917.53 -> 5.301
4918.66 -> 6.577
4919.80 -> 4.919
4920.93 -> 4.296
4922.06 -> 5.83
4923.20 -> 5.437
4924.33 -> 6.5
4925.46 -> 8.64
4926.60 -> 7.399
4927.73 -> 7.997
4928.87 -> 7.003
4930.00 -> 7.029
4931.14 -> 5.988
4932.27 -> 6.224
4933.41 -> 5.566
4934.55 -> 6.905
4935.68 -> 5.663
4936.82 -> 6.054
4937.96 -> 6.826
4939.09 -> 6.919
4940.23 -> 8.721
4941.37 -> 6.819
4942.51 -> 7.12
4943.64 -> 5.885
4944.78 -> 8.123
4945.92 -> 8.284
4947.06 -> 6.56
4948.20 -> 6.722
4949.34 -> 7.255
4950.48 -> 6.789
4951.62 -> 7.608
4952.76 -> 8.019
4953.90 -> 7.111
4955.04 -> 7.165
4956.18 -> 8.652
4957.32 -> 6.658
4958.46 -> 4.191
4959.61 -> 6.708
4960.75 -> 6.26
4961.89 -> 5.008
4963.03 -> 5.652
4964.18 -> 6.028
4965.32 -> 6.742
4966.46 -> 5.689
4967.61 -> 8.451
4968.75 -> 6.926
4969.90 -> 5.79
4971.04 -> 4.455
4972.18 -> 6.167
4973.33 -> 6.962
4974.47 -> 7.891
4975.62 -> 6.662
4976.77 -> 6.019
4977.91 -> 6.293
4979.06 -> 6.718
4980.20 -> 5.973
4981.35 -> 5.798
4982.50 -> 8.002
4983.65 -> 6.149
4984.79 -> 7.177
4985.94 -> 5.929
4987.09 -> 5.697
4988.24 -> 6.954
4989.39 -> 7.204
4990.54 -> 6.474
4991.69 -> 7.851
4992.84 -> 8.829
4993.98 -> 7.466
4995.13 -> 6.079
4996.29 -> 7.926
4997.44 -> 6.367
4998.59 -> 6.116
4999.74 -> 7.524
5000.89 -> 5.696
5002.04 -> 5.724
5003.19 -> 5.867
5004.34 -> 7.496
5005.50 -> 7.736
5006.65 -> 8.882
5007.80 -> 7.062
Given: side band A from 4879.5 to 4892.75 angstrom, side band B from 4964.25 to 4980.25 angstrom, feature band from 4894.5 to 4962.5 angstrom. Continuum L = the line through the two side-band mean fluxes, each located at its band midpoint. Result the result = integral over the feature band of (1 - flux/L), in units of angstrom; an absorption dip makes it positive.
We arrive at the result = -4.0 angstrom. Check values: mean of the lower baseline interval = 6.15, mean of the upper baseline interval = 6.49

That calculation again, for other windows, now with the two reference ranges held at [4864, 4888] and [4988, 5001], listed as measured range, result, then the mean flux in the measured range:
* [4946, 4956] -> -1.0 angstrom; 7.27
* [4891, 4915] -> -2.5 angstrom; 6.72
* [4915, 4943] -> -0.5 angstrom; 6.48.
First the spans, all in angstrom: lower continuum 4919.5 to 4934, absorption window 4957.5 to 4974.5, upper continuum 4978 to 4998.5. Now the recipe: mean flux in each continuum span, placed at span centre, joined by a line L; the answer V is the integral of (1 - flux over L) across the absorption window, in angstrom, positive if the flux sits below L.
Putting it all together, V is 1.3 angstrom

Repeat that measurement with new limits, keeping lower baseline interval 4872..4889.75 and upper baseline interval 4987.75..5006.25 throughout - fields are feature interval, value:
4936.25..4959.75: -1.9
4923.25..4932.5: -1.0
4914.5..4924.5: 0.9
